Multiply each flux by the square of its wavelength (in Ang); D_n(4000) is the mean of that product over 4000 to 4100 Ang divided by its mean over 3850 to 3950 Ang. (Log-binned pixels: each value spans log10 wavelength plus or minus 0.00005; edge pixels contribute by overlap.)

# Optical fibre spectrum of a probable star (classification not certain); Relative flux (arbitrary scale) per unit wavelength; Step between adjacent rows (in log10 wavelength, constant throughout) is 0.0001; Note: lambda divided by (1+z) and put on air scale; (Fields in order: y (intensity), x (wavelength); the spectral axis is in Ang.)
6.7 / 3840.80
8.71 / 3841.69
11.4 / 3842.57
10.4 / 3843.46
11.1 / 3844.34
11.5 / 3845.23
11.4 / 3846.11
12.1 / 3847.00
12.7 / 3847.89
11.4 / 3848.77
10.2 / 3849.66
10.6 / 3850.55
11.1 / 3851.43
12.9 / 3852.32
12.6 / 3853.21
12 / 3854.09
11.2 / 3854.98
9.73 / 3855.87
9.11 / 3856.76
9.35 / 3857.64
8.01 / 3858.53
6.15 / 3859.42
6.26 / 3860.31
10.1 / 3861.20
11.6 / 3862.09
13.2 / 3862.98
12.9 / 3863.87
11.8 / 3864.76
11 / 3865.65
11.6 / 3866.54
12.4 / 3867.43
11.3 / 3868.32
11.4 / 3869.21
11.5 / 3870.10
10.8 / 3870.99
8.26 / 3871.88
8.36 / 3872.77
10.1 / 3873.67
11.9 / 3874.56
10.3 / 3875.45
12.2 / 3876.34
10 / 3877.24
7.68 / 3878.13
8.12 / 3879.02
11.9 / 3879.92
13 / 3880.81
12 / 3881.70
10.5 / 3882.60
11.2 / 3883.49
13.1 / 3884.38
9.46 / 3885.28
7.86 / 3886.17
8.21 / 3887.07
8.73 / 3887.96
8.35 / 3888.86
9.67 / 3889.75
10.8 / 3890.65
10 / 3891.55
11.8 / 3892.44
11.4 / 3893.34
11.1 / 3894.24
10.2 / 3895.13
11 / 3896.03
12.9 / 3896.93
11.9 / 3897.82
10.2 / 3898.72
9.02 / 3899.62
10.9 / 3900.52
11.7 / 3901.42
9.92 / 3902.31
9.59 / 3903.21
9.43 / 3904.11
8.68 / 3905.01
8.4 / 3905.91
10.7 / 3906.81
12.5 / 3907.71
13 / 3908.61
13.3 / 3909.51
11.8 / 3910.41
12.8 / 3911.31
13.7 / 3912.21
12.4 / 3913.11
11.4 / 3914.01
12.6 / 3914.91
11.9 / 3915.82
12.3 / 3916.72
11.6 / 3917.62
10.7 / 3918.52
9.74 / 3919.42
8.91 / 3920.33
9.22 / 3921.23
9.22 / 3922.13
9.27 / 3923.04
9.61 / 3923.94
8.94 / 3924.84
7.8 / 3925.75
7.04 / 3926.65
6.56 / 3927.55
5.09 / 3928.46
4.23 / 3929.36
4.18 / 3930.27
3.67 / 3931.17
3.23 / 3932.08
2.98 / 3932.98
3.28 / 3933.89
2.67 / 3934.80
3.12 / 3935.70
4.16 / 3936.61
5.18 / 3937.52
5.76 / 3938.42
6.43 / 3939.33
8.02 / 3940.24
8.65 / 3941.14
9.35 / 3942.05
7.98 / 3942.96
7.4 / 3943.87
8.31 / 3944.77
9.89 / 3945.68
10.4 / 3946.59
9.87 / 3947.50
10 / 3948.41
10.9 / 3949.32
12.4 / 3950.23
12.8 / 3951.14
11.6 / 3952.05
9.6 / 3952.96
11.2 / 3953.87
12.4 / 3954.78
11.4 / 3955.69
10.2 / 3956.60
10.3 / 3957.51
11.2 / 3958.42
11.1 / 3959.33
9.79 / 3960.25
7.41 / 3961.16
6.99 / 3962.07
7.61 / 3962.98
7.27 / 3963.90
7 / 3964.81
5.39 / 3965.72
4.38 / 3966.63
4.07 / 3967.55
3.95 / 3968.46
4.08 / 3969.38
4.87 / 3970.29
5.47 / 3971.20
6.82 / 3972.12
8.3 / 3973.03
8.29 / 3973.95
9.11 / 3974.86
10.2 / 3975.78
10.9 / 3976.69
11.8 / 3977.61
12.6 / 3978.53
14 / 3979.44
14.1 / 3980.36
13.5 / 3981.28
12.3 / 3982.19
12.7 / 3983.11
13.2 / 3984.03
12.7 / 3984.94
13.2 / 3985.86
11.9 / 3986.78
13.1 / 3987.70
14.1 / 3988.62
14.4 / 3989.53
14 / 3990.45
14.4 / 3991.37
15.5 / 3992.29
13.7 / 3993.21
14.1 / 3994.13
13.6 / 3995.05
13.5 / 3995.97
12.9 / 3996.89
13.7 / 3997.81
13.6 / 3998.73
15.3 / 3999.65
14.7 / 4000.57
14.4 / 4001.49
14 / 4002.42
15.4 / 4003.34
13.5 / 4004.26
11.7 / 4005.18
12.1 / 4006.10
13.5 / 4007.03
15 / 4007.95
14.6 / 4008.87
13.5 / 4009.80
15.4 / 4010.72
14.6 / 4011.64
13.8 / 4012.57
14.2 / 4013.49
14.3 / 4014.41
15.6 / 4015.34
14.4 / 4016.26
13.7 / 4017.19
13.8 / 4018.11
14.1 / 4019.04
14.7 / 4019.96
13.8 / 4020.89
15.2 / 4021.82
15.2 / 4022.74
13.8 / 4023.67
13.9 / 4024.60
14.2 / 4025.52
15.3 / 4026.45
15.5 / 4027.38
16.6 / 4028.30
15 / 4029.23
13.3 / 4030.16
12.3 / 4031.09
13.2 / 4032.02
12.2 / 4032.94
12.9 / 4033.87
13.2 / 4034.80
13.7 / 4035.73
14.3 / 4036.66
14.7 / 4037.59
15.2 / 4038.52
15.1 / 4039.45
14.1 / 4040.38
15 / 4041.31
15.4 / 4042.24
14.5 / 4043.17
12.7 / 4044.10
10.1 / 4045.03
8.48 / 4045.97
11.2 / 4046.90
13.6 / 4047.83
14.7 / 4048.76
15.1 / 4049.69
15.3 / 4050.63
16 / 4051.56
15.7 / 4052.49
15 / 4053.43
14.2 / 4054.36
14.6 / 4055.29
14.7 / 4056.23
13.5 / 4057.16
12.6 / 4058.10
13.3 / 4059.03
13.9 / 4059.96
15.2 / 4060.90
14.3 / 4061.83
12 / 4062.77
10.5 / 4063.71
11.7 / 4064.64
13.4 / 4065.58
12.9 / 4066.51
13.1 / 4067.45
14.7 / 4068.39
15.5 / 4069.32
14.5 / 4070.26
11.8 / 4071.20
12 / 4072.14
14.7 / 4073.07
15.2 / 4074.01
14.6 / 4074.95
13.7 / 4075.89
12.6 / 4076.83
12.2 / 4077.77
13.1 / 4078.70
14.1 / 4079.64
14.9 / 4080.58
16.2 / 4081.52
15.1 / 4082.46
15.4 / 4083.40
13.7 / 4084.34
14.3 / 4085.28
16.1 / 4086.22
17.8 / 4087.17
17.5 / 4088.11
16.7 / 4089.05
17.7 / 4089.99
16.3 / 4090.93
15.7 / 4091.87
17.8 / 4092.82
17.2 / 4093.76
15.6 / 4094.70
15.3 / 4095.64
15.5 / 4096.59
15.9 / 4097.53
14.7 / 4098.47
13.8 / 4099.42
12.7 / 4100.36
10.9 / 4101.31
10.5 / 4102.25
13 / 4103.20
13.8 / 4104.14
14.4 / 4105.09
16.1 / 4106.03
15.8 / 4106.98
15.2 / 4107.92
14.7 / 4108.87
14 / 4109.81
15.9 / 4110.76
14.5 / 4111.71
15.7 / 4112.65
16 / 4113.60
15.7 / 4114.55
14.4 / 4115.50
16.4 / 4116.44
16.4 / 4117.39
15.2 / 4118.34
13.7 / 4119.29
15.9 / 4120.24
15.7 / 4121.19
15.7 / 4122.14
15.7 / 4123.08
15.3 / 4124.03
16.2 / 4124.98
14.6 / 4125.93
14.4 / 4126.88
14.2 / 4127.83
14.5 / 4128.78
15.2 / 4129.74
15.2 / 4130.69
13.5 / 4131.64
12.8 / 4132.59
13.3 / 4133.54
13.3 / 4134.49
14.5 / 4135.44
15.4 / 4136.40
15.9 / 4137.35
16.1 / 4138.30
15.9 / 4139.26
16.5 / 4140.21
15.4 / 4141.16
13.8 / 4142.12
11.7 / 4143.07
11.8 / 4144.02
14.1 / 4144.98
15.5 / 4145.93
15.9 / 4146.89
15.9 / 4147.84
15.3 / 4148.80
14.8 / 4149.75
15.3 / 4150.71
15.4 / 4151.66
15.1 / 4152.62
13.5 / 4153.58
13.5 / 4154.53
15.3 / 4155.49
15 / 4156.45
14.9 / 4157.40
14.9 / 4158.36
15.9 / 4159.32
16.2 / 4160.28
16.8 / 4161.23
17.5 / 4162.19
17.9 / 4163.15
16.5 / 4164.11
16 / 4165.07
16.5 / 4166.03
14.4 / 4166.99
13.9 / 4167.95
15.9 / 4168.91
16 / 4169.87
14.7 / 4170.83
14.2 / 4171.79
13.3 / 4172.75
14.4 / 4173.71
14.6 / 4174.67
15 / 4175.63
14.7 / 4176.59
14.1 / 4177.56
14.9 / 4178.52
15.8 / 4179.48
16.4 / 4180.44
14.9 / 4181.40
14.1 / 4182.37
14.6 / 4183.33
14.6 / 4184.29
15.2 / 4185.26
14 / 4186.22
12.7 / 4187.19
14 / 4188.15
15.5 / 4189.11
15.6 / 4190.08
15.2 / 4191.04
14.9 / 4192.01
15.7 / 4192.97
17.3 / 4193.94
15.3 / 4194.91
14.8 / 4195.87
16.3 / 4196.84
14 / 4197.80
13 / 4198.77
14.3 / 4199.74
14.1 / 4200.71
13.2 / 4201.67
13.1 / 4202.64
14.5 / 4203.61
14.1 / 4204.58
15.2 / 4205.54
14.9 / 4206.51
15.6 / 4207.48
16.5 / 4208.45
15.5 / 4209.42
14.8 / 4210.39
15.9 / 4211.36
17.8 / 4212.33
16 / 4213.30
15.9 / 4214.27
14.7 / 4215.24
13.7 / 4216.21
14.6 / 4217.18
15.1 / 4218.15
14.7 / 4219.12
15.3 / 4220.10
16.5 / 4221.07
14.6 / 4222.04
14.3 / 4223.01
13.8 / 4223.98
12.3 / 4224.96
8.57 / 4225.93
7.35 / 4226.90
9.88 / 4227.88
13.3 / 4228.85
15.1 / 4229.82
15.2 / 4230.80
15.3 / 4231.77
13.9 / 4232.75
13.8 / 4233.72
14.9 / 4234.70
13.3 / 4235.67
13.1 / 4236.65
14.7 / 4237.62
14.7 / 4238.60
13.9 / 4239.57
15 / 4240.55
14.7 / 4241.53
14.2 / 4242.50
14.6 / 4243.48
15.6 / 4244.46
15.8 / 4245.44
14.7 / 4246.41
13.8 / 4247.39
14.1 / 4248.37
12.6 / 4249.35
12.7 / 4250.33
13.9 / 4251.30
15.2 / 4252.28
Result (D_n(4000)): 1.6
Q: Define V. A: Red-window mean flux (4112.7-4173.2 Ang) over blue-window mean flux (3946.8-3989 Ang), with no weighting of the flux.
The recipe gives 1.52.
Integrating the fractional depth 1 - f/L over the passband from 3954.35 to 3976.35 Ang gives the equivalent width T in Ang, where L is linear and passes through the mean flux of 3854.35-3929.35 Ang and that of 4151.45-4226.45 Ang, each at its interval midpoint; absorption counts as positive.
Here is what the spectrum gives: 7.0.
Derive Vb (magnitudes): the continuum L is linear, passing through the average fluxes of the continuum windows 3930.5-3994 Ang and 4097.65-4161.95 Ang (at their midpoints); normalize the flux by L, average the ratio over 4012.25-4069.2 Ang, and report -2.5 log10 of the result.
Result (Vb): -0.178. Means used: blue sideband 9.27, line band 13.9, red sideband 14.8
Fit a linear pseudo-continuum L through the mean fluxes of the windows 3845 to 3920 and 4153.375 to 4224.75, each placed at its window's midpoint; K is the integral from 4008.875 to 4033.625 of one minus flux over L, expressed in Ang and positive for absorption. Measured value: -3.0 Ang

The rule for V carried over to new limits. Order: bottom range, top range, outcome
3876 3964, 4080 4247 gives 1.57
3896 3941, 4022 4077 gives 1.57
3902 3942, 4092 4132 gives 1.76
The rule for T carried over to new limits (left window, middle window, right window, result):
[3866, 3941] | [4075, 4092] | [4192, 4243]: -3.93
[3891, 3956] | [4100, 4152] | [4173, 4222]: -4.84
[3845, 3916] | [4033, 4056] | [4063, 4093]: -0.09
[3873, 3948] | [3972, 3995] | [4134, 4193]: -3.11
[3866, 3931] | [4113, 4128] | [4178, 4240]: -2.37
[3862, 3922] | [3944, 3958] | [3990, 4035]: 2.00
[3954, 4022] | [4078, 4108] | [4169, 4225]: -3.83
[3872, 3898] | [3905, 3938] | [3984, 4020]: 8.36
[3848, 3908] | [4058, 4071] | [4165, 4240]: -0.58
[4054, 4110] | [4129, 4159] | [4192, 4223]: 0.09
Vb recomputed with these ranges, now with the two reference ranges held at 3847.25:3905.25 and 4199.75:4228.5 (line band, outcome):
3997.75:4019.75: -0.180 mag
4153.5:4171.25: -0.144 mag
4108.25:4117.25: -0.167 mag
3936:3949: 0.382 mag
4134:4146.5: -0.093 mag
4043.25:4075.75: -0.086 mag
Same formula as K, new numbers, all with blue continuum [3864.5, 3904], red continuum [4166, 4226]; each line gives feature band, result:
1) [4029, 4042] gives -1.3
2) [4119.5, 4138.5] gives -1.3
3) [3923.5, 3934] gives 5.2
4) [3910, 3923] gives -0.3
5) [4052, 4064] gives -0.9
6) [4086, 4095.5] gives -2.4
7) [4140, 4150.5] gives -0.4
